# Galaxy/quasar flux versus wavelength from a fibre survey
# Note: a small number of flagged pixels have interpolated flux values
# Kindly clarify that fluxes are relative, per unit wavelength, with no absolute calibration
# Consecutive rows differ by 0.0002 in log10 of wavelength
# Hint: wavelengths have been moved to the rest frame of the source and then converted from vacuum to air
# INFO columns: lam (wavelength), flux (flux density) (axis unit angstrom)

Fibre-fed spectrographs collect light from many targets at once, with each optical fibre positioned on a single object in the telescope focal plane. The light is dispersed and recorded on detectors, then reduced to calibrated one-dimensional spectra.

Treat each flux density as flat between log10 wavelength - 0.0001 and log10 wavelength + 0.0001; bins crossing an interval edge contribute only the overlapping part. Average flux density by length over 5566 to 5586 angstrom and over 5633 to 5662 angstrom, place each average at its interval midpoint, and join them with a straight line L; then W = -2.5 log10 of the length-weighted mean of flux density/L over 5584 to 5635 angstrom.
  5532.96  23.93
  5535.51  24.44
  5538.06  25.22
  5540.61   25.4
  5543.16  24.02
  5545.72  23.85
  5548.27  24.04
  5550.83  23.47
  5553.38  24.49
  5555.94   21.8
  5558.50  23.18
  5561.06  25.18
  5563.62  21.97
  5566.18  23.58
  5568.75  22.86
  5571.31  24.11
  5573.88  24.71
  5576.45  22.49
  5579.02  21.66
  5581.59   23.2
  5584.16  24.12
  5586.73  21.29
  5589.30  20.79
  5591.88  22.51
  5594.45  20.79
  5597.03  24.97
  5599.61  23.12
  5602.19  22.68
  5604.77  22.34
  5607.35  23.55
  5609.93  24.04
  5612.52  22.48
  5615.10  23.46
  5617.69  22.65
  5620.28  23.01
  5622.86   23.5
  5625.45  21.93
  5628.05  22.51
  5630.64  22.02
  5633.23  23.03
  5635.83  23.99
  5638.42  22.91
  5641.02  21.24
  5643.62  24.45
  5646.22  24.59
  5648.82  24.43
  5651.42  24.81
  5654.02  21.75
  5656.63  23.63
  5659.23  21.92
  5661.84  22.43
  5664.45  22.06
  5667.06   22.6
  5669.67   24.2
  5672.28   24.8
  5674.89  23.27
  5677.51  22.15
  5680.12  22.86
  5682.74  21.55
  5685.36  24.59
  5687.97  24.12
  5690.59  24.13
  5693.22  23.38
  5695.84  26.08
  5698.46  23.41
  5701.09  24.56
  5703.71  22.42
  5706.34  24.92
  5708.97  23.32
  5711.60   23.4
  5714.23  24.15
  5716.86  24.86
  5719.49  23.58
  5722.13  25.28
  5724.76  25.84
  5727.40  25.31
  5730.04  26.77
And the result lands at 0.027 mag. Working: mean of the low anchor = 23.3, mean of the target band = 22.7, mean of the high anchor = 23.3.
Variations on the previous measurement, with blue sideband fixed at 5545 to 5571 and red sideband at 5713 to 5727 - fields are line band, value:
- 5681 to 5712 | 0.035 mag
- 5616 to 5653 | 0.040 mag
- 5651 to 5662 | 0.068 mag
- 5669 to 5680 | 0.042 mag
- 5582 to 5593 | 0.068 mag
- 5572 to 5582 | 0.027 mag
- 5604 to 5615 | 0.032 mag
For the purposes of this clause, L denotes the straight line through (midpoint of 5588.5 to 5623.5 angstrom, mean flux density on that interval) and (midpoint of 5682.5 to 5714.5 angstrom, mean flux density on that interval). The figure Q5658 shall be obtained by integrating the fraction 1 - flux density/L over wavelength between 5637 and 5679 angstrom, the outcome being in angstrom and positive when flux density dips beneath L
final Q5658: 0.5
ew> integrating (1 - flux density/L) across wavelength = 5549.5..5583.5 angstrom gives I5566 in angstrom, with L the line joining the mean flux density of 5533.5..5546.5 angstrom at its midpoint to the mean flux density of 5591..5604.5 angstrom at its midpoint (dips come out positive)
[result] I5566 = 0.6 angstrom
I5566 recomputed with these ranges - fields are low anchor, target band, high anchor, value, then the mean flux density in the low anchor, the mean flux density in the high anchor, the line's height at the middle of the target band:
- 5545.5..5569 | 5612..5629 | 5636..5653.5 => 0.6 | 23.5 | 23.7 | 23.6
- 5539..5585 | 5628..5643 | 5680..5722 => 0.7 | 23.6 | 23.9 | 23.7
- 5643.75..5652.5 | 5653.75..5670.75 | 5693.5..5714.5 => 1.2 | 24.6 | 24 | 24.4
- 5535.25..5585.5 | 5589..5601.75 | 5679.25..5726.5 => 0.6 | 23.7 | 24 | 23.8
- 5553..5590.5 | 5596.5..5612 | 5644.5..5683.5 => -0.2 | 23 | 23.2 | 23.1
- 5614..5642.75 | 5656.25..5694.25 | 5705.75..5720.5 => 0.5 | 22.8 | 24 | 23.5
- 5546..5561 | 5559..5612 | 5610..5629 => 0.6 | 23.6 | 22.9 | 23.2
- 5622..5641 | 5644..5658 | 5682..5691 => -0.5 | 22.7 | 23.7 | 23.1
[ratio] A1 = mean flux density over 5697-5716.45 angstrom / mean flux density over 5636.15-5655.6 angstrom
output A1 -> 1.0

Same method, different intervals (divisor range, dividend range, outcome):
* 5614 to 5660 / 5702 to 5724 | 1.04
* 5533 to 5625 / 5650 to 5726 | 1.02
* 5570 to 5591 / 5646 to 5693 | 1.02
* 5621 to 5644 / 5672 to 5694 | 1.03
